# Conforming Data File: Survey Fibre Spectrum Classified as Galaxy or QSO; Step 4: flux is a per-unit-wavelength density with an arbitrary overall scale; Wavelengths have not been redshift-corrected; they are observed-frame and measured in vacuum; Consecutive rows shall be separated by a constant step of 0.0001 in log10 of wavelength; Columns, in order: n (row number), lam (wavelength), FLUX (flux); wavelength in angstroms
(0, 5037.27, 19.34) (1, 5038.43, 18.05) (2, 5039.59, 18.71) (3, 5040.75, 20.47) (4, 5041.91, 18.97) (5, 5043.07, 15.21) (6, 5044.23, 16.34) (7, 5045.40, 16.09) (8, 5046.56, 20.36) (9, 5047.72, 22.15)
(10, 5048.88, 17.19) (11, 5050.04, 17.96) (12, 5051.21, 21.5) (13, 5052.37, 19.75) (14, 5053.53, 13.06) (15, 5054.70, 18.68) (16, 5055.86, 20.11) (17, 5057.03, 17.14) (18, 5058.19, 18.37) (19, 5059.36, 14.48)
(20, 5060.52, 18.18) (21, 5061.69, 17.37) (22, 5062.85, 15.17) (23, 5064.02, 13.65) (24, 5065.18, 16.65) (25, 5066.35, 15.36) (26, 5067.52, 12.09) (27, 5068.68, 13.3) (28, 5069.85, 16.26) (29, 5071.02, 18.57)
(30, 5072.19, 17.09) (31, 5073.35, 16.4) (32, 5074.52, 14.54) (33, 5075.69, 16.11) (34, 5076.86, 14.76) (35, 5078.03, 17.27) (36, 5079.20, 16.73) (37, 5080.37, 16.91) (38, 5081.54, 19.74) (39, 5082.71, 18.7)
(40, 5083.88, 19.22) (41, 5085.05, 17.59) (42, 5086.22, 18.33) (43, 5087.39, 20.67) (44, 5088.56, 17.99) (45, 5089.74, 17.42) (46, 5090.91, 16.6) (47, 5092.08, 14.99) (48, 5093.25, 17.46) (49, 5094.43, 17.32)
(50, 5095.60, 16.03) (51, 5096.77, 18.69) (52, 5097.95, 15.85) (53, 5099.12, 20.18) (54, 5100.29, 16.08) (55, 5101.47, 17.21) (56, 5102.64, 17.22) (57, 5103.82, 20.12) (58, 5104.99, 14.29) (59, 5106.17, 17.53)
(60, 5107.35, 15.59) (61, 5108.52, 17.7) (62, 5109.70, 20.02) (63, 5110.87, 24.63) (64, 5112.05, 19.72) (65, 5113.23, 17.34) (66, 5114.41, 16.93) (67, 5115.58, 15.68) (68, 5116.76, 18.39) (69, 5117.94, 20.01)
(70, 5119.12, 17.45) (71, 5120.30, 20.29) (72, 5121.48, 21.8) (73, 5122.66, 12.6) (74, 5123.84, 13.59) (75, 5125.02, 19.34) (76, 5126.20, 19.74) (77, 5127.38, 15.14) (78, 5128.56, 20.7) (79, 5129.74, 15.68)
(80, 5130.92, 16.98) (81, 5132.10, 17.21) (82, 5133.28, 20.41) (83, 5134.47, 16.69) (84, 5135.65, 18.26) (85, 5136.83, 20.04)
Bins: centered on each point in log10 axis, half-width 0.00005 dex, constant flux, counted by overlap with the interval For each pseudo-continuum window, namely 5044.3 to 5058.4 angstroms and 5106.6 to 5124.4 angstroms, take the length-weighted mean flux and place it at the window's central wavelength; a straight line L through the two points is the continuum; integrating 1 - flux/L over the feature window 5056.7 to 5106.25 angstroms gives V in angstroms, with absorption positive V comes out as 3.85 angstroms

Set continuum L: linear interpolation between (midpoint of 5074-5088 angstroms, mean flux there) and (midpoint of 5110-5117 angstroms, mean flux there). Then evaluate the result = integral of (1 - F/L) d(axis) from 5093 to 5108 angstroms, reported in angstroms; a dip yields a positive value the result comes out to 0.9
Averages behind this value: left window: 17.6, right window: 18.9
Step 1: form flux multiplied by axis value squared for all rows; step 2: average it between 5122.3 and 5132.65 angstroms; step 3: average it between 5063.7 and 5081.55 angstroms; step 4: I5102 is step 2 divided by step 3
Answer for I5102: 1.09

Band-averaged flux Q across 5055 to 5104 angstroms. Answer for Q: 17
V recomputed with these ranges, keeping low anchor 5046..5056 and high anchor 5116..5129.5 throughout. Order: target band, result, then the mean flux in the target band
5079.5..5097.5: 0.6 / 17.8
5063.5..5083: 2.7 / 16.1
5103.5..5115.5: 0.0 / 18.2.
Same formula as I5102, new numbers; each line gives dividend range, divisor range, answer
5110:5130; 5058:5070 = 1.21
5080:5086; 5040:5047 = 1.05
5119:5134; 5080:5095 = 1.01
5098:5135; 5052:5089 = 1.08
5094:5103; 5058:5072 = 1.12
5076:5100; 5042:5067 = 1.03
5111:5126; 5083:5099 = 1.03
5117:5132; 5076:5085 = 1.03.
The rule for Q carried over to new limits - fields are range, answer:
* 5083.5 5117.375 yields 17.8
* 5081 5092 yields 18.3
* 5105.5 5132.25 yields 18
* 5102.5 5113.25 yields 18.5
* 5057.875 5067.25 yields 15.9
